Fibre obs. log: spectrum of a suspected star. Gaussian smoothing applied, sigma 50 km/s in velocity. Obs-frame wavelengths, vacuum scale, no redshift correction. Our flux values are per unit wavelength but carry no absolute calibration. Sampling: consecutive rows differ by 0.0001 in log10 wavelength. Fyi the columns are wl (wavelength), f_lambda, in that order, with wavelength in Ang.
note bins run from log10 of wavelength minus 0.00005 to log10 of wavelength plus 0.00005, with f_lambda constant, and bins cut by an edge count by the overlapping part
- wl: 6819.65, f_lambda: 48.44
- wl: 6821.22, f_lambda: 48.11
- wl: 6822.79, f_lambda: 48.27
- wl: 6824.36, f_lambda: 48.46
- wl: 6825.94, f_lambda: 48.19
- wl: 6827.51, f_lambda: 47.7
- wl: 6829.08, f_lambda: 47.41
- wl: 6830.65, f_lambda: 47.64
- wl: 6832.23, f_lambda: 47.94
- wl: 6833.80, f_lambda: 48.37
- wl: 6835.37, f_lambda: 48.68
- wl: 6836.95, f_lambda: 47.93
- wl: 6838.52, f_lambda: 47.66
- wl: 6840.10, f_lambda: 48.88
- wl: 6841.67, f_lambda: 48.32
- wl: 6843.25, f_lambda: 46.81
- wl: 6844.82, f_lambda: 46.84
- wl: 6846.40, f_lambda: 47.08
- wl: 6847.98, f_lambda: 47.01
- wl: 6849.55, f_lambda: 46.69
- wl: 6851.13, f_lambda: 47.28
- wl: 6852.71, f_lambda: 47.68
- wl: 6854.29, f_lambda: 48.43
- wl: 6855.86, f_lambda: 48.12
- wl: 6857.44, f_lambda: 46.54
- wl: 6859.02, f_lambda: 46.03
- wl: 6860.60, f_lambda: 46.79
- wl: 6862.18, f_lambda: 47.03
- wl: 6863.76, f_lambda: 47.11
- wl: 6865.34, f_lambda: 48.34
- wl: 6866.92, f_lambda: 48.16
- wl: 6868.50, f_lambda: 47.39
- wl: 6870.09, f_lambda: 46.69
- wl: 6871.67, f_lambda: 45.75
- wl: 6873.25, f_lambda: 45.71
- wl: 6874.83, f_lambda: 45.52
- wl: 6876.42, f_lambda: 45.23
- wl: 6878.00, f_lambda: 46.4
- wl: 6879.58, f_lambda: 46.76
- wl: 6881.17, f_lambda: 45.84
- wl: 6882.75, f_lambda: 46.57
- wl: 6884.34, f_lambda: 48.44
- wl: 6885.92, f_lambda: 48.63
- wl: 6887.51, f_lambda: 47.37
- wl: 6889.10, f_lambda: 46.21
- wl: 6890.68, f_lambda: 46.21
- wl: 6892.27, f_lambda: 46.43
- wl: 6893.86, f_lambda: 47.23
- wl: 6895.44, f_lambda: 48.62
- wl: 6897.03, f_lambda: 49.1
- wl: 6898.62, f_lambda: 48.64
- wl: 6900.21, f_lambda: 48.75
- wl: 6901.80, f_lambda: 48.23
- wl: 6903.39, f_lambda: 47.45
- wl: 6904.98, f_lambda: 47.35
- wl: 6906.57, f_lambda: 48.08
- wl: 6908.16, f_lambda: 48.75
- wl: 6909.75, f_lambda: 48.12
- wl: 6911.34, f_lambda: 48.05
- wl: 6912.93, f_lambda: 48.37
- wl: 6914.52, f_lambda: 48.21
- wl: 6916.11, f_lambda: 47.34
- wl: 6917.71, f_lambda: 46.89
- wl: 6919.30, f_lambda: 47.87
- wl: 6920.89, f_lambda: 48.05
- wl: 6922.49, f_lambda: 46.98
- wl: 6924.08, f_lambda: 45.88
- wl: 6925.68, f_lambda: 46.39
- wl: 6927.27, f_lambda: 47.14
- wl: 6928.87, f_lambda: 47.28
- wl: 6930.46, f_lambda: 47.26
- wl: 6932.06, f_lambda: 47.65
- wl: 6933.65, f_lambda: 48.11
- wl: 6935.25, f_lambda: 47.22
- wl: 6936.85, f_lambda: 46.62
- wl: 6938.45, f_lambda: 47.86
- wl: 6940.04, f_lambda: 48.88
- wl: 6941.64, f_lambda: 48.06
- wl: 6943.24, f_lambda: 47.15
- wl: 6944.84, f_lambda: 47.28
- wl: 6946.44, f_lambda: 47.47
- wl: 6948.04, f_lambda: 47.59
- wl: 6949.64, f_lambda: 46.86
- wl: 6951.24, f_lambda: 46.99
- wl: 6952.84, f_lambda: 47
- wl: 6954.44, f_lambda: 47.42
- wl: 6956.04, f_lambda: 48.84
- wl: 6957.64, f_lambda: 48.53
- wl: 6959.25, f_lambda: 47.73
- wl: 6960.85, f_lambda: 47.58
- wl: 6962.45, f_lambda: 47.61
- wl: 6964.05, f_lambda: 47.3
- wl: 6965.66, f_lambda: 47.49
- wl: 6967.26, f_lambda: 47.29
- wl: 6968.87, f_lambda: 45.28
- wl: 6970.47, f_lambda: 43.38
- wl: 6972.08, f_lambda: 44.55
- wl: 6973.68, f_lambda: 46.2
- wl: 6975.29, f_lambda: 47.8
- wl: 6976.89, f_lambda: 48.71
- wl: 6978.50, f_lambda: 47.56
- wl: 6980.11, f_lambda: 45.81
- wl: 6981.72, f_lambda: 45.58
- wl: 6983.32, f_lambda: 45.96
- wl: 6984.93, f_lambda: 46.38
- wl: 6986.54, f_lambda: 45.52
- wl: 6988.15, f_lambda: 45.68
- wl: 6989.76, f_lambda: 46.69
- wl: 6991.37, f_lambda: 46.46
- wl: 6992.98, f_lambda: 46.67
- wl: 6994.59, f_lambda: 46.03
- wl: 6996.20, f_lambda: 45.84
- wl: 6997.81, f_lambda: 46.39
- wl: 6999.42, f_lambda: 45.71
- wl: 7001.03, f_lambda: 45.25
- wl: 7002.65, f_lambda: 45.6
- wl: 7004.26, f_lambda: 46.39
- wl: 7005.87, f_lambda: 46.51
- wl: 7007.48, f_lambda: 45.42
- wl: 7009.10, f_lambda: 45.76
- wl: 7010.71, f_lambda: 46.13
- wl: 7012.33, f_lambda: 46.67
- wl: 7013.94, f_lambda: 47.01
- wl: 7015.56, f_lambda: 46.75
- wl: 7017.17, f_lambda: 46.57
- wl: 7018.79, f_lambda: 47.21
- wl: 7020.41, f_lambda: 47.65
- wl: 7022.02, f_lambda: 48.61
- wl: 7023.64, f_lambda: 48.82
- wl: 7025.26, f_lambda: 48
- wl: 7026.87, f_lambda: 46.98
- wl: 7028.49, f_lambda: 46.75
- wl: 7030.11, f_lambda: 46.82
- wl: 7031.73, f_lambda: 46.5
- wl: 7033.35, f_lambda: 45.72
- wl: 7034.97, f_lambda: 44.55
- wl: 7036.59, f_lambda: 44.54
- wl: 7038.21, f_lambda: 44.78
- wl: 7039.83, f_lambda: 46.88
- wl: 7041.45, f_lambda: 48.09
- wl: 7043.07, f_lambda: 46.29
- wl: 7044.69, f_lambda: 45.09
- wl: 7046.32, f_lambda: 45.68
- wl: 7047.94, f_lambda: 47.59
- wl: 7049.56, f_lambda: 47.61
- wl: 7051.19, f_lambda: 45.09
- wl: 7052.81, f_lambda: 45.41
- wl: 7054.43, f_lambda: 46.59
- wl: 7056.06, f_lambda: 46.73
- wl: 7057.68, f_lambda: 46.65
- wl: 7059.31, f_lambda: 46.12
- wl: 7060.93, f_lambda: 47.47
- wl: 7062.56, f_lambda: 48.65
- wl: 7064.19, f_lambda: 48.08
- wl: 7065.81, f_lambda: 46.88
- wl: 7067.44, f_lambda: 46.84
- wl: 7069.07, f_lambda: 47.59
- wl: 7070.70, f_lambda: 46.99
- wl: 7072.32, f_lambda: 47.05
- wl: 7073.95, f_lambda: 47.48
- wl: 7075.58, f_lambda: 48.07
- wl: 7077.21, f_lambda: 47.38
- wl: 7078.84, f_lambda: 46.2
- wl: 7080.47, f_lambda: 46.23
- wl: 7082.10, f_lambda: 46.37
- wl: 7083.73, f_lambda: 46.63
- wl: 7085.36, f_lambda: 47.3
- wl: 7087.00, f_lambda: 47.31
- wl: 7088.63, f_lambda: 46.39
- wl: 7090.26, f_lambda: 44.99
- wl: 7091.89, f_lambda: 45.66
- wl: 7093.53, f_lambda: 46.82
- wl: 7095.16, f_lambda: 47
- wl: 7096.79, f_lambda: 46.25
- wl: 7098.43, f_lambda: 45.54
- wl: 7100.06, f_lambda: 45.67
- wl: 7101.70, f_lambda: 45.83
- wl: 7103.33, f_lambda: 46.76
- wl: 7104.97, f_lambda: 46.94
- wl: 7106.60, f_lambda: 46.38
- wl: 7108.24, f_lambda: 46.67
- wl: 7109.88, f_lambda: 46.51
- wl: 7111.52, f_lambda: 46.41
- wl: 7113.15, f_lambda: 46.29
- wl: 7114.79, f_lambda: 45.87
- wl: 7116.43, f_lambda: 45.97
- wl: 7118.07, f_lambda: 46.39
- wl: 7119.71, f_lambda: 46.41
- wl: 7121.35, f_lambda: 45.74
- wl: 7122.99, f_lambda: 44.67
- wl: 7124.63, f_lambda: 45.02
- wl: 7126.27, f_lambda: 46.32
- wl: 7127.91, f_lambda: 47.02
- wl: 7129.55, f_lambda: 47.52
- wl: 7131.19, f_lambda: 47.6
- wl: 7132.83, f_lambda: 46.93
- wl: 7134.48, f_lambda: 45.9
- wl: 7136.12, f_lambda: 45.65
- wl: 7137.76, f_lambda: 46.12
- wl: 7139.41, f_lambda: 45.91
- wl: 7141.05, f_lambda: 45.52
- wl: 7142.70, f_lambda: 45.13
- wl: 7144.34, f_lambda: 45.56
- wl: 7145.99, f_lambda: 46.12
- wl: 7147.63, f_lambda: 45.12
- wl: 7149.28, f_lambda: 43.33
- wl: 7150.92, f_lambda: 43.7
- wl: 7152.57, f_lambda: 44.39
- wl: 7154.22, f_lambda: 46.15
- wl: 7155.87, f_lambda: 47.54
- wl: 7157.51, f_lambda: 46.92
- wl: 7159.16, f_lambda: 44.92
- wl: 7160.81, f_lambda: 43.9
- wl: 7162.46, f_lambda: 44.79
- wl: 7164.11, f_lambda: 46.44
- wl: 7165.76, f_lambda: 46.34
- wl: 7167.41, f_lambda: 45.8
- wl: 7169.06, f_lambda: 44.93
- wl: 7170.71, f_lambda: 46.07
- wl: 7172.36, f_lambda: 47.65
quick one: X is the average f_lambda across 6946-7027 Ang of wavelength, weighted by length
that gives 46.7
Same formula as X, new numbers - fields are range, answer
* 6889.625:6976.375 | 47.4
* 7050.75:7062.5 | 46.5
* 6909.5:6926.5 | 47.5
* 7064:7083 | 47.1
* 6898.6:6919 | 48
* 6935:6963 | 47.6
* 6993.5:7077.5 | 46.6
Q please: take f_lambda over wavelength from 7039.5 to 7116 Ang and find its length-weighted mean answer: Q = 46.6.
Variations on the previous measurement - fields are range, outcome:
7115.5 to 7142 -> 46.2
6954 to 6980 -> 47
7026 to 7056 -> 46.2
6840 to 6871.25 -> 47.3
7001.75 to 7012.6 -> 46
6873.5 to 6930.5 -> 47.4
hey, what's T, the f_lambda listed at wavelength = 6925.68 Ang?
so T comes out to 46.39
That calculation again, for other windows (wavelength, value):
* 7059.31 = 46.12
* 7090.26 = 44.99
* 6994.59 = 46.03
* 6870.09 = 46.69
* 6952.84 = 47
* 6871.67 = 45.75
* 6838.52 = 47.66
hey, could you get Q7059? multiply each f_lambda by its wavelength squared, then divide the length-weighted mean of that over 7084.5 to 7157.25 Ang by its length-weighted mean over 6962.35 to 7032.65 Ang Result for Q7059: 1.0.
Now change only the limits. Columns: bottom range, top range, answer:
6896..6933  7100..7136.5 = 1.03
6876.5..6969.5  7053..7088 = 1.03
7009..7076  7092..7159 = 1.01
